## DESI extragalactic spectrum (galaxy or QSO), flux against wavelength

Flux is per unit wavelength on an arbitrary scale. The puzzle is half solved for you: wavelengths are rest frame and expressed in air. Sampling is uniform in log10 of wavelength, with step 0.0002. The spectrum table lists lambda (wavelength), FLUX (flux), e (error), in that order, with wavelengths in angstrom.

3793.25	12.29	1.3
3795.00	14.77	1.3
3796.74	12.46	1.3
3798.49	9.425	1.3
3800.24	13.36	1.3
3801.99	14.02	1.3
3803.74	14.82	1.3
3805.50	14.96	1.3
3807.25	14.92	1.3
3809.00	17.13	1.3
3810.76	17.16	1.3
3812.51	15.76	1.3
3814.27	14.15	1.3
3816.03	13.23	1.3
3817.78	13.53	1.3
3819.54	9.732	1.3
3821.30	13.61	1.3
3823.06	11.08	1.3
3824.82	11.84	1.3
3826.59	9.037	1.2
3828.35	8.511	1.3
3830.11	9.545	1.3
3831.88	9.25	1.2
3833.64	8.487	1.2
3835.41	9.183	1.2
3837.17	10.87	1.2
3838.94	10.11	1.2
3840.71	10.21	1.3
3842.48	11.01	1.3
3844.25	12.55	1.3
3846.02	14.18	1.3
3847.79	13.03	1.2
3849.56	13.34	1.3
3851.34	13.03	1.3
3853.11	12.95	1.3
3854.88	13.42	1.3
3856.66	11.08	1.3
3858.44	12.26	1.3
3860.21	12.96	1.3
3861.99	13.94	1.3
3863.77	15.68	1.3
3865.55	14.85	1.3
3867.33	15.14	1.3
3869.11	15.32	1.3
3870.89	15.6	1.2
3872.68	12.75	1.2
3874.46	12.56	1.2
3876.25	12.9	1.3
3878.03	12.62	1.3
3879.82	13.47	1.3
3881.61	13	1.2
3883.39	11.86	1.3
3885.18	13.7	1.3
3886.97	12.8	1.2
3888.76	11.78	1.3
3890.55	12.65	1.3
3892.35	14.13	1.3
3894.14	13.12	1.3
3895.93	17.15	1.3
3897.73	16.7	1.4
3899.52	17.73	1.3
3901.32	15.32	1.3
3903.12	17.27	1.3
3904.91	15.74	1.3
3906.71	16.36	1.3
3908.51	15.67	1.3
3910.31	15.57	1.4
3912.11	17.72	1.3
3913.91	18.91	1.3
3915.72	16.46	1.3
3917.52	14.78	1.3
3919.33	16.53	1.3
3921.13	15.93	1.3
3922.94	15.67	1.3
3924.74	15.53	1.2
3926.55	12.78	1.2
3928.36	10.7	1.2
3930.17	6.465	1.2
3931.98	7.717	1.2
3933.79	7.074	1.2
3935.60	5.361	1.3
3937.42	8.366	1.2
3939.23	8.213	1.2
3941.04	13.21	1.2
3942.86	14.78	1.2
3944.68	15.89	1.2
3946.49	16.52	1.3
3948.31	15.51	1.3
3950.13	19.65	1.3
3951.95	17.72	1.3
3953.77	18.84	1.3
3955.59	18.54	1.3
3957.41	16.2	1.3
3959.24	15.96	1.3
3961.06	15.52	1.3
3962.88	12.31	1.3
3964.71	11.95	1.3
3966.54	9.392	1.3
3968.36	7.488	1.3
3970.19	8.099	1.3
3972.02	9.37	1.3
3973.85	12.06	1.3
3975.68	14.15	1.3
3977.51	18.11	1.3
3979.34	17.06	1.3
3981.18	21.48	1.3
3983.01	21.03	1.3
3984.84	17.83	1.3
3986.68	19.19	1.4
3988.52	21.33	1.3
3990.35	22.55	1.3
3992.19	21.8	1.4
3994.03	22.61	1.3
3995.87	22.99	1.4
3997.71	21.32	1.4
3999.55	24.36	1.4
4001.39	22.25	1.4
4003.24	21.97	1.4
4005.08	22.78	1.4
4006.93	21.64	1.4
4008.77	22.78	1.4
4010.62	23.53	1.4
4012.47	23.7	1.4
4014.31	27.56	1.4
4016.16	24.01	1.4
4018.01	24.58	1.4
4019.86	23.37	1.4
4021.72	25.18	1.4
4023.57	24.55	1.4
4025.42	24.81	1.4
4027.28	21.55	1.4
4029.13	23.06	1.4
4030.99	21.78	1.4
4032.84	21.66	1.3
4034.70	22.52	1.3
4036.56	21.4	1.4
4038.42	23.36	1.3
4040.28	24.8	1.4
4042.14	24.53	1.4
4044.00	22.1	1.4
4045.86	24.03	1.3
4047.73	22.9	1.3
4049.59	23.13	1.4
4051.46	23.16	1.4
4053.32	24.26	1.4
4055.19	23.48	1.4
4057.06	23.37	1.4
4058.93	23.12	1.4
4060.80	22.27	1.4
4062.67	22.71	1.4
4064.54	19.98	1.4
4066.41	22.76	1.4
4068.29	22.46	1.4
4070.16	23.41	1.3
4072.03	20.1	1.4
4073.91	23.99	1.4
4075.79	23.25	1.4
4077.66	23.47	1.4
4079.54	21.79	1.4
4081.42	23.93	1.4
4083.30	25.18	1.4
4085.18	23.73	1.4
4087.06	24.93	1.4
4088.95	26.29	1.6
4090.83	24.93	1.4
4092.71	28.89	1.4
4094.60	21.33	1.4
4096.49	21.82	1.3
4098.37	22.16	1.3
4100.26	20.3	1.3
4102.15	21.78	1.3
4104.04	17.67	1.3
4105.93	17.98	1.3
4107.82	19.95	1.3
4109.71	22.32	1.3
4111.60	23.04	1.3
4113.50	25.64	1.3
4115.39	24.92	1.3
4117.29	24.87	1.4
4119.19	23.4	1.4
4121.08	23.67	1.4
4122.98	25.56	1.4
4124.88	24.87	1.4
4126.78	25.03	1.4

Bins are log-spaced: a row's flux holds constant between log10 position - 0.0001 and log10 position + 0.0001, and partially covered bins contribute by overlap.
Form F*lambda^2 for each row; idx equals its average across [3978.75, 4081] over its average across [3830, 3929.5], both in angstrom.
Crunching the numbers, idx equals 1.78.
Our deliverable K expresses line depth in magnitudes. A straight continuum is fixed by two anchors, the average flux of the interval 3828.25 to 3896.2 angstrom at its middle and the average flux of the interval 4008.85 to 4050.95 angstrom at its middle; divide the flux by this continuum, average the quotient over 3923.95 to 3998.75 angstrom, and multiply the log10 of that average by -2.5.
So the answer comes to 0.274 mag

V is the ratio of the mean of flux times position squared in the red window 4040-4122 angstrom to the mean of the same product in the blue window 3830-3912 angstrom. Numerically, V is 1.9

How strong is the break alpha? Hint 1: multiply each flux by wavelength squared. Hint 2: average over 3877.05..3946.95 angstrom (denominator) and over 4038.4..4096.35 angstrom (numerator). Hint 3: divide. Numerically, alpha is 1.9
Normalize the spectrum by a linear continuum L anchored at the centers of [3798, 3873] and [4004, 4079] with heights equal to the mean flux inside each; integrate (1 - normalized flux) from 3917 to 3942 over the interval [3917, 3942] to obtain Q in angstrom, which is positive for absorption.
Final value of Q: 8.8 angstrom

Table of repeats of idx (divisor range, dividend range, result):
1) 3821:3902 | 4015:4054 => 2.00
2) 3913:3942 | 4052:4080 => 2.01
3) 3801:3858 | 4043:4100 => 2.13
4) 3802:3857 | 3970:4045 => 1.91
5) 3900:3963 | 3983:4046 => 1.65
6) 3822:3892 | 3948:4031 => 1.69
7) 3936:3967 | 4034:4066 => 1.66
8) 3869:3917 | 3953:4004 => 1.23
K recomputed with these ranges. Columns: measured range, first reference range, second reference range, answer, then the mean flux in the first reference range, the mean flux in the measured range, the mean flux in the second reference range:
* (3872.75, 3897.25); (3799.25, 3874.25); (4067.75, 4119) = 0.11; 12.8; 13.3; 23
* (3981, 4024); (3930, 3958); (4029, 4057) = -0.19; 13.3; 22.7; 23.1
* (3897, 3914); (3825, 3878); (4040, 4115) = -0.13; 12.2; 16.6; 22.9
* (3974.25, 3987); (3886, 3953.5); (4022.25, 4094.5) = 0.01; 14.2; 18.1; 23.3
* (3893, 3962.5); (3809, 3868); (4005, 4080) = 0.16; 12.3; 14.6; 23.2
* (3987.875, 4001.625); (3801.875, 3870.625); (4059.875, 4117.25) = -0.18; 12.7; 22.4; 22.8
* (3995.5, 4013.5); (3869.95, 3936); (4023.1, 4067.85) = -0.12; 13.9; 22.8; 22.9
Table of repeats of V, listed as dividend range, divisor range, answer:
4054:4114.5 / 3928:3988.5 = 1.75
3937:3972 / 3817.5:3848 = 1.37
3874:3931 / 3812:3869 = 1.23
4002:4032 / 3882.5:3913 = 1.66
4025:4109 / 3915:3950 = 1.93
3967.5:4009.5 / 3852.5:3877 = 1.47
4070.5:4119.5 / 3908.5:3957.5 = 1.77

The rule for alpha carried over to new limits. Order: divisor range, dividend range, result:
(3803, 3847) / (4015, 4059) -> 2.14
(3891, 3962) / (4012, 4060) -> 1.70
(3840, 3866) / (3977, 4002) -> 1.74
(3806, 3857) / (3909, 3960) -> 1.23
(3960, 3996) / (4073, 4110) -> 1.49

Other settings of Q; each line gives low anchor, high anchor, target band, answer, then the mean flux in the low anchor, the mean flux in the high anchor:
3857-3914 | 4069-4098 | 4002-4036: -4.3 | 14.5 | 23.8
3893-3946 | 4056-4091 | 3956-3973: 4.7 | 13.9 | 23.2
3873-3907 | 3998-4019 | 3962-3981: 7.6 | 14.2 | 23.5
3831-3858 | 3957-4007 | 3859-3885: -2.1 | 11.5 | 17.6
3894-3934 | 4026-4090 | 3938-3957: 1.1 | 14.8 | 23.1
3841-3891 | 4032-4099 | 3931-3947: 6.0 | 13.2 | 23.3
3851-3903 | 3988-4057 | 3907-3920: -0.2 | 13.9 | 23.2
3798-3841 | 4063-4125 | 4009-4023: -3.2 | 12.2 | 23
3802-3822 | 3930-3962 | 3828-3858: 6.2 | 14.4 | 13.6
